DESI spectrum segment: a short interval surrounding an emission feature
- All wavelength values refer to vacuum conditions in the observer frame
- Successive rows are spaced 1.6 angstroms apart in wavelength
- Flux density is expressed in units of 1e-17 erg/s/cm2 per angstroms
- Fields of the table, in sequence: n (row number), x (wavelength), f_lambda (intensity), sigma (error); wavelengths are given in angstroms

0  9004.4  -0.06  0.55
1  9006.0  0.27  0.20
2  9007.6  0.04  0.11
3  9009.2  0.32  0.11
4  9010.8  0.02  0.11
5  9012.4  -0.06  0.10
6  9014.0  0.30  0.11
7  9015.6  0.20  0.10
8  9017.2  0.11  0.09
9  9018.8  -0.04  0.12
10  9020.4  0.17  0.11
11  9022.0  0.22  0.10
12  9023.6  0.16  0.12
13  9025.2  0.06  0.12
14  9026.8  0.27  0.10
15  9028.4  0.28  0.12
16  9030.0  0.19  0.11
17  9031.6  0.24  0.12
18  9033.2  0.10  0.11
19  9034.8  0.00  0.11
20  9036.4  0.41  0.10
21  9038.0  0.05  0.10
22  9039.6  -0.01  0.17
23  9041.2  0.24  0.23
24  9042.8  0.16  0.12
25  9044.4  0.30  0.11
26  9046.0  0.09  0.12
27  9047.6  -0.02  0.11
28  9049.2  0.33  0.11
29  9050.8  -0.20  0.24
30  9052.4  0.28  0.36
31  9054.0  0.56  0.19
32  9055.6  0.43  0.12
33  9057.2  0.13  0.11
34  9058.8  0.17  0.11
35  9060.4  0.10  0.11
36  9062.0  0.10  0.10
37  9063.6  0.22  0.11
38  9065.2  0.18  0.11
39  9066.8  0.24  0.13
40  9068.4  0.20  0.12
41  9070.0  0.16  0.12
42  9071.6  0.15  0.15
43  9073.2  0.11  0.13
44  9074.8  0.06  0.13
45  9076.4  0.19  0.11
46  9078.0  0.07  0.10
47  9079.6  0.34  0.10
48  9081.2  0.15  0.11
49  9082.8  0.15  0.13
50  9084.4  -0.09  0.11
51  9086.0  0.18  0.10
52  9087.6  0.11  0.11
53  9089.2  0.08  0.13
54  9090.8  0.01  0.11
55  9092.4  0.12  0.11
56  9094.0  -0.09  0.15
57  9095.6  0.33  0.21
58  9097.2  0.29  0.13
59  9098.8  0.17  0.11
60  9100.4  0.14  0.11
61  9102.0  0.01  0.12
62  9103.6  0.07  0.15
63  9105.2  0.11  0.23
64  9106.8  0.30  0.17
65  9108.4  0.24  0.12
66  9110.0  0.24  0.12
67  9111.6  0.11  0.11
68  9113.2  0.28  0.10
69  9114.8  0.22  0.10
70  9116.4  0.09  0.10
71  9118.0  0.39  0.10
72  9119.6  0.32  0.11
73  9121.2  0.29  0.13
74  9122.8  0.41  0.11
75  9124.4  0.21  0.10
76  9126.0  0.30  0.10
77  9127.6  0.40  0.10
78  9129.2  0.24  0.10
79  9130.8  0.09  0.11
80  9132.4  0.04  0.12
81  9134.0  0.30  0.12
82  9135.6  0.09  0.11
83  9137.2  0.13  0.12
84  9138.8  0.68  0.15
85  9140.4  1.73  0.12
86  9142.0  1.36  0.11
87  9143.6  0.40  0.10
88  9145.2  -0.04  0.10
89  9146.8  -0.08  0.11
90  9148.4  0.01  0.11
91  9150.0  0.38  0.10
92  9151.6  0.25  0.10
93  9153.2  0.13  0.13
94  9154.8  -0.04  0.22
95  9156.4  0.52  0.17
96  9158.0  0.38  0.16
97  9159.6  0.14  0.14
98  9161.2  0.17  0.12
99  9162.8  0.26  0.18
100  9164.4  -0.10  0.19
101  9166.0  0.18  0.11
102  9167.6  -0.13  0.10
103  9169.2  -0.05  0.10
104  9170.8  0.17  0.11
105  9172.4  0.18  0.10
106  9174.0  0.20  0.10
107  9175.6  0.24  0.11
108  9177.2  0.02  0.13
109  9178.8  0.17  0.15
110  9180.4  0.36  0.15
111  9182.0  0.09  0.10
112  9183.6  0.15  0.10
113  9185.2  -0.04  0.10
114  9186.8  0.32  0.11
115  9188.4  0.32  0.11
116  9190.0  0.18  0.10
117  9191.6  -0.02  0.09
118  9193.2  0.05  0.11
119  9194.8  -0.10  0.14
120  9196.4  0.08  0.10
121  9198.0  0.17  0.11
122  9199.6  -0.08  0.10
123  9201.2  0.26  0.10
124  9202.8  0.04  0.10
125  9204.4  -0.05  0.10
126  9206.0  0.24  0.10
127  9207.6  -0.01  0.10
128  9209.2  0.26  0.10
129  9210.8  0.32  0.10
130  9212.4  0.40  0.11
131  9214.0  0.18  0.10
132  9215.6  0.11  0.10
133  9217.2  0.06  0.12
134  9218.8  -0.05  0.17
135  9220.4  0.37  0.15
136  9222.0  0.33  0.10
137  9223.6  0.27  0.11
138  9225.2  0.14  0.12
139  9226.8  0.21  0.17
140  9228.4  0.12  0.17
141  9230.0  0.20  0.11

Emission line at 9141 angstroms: [O III] 5007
